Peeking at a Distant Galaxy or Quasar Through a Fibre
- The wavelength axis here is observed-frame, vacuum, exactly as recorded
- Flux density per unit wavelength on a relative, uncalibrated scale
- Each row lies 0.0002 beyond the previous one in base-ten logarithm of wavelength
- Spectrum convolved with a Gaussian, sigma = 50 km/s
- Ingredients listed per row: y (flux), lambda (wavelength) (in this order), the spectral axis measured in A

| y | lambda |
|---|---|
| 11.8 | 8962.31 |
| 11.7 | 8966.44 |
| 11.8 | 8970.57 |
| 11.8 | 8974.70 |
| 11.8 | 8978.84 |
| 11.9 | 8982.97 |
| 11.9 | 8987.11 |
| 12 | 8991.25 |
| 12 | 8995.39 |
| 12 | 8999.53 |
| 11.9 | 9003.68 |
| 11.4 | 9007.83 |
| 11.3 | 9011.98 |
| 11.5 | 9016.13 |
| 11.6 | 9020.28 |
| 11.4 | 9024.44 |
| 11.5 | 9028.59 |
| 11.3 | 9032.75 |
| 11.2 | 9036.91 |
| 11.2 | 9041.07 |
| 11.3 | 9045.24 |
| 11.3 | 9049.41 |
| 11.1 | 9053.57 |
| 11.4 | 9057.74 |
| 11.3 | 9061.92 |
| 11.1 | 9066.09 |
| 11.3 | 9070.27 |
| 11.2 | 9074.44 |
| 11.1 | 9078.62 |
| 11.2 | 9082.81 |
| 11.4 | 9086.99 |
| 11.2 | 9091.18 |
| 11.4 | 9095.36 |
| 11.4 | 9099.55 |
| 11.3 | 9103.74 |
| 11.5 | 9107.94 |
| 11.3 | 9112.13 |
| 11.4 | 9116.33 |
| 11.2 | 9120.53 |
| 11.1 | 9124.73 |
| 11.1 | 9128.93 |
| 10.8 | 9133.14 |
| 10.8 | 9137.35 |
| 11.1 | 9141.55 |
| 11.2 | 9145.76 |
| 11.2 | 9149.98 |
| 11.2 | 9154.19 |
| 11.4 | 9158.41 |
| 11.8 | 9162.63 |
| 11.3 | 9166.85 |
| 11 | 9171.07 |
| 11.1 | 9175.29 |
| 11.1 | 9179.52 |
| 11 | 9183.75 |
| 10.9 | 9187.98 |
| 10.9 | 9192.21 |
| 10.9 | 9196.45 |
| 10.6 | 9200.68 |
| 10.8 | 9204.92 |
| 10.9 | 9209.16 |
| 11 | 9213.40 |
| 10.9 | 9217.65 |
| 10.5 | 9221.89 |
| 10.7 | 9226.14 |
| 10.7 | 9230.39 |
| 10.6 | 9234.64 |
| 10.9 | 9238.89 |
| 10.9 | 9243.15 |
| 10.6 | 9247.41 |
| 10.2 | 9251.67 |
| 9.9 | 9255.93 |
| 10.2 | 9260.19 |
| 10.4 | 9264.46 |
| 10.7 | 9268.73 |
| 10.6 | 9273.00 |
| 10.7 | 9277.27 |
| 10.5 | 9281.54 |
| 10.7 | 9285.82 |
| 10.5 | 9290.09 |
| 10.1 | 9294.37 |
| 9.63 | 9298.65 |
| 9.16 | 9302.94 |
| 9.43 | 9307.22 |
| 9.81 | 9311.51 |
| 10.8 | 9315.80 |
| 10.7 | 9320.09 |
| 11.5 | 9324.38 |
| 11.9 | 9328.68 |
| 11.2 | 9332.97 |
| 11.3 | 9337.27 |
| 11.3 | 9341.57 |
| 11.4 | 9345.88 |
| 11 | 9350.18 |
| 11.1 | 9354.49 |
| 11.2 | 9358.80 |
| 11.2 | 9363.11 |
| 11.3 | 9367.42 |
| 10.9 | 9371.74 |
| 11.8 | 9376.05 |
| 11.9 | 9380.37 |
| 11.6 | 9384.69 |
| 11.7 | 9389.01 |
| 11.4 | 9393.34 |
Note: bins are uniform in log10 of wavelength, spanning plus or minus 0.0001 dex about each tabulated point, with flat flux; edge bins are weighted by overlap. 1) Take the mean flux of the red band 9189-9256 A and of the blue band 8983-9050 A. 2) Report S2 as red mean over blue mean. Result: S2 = 0.9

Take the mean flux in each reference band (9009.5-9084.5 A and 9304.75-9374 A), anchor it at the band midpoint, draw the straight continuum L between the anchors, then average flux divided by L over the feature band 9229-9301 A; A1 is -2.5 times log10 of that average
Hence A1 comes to 0.062 mag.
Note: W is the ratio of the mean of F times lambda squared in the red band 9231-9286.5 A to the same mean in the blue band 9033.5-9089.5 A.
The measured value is 1.0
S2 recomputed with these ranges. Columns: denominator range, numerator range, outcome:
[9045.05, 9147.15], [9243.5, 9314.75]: 0.91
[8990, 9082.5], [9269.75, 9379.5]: 0.95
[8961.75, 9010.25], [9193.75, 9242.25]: 0.91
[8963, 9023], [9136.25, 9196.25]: 0.95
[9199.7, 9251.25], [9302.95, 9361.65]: 1.02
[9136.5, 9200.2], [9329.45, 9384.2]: 1.02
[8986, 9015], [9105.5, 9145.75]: 0.95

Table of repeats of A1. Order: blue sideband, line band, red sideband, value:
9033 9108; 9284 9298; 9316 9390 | 0.10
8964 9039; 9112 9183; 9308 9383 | 0.03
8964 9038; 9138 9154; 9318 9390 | 0.04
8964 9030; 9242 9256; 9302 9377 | 0.07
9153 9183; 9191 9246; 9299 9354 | 0.03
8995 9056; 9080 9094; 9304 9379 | 0.01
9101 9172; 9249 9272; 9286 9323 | 0.01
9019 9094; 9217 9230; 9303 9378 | 0.04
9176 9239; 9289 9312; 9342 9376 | 0.14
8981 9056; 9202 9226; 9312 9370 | 0.05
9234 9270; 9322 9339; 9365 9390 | -0.03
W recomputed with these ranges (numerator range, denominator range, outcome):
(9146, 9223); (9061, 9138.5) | 1.00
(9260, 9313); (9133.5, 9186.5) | 0.94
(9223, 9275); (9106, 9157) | 0.97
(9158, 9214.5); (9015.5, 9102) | 1.00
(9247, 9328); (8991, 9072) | 0.96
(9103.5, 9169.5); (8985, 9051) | 1.00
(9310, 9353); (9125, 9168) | 1.03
